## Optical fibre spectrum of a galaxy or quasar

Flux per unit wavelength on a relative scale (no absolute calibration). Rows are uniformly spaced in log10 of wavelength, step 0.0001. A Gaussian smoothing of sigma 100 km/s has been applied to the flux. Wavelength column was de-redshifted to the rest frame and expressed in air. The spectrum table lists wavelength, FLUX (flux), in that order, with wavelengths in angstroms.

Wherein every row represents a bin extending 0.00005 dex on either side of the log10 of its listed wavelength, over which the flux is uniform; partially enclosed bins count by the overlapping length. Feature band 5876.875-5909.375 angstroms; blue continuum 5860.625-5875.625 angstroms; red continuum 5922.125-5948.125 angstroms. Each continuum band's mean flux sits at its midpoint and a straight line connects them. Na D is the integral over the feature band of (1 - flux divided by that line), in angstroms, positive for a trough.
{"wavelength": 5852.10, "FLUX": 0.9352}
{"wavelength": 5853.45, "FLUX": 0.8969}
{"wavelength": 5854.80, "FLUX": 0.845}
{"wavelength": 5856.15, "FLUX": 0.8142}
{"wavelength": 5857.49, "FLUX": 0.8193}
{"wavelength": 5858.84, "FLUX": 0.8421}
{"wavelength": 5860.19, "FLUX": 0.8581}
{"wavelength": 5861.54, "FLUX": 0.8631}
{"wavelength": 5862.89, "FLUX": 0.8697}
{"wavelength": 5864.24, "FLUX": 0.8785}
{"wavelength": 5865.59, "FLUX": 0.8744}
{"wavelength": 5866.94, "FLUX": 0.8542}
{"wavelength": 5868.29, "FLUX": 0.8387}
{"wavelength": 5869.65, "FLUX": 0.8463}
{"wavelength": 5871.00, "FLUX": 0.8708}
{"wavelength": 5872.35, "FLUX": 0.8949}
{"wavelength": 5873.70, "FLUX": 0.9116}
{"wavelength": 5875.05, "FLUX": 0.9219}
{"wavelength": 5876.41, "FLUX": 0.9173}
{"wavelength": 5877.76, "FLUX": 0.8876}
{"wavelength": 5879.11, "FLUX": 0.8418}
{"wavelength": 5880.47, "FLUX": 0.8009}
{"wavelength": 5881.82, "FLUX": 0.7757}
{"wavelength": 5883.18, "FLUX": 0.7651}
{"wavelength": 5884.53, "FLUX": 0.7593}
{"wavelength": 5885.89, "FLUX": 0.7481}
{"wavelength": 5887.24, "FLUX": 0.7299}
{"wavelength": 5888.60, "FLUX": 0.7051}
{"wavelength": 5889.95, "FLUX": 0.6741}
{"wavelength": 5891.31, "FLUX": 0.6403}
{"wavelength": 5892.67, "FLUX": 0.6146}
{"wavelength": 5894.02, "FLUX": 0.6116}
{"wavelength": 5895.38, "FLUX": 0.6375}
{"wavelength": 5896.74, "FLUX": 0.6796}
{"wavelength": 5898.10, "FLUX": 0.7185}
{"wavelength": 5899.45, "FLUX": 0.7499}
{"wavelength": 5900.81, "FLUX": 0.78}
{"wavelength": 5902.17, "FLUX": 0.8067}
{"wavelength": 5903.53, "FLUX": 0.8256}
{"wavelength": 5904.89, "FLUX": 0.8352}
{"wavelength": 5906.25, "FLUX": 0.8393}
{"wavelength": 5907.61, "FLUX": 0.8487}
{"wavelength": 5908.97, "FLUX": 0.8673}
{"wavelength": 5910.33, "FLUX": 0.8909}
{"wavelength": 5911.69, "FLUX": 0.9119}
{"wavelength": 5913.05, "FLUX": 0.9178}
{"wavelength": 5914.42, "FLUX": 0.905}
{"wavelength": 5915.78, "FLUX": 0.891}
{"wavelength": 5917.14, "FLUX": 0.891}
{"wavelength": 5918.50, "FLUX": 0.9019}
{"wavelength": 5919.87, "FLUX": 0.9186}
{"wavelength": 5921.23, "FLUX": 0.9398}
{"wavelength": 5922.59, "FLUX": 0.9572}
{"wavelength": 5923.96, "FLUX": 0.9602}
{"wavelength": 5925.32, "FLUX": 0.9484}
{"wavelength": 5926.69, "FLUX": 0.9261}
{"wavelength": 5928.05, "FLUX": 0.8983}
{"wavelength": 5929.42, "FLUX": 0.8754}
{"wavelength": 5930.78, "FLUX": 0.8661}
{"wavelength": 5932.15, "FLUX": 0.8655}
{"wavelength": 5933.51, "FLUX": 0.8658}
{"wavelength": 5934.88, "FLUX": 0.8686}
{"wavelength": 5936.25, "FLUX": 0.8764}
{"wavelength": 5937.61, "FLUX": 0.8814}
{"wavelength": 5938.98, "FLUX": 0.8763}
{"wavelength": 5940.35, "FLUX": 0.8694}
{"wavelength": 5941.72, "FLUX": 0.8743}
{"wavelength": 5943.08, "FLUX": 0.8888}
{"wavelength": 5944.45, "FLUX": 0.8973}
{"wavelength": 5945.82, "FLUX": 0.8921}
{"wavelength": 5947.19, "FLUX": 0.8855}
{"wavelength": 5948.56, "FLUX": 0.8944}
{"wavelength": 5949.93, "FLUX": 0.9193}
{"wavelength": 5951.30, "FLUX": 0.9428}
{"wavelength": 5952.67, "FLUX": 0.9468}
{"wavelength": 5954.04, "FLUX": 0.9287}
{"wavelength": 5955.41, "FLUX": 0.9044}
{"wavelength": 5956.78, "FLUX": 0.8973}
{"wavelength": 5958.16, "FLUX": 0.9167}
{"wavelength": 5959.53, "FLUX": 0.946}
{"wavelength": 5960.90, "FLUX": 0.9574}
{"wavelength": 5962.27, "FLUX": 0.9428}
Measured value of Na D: 4.6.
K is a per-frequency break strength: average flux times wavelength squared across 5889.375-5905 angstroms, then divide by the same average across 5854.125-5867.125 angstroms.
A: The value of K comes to 0.8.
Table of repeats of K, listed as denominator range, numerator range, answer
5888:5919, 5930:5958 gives 1.15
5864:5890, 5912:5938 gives 1.11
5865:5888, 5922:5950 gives 1.09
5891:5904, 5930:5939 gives 1.25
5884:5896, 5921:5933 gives 1.36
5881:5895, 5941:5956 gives 1.32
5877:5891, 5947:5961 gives 1.23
